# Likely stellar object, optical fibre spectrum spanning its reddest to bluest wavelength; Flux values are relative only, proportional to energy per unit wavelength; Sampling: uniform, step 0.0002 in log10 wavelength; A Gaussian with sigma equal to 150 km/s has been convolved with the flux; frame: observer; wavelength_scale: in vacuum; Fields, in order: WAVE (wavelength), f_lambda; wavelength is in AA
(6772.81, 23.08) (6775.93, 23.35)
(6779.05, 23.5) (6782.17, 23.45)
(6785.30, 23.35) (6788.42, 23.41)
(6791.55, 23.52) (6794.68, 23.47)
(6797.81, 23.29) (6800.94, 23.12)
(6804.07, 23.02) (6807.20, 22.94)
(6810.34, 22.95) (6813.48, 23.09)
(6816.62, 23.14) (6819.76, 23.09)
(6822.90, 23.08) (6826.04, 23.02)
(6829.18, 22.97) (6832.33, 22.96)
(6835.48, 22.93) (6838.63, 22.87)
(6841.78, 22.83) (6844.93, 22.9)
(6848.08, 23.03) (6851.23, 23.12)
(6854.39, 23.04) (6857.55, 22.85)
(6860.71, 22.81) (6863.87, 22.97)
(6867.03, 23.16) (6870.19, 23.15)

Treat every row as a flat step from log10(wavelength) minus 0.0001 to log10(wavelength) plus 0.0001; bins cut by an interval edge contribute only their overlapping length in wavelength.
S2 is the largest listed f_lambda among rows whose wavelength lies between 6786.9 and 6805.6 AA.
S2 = 23.52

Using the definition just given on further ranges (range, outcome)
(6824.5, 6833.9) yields 23.02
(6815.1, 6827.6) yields 23.14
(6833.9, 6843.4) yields 22.93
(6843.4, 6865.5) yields 23.12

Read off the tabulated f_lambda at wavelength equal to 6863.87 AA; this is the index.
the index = 22.97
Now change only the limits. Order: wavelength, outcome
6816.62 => 23.14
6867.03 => 23.16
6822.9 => 23.08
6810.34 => 22.95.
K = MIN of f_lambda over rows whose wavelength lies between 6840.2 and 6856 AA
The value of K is 22.83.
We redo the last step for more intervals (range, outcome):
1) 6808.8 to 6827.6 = 22.95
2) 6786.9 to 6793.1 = 23.41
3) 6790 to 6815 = 22.94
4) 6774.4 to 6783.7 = 23.35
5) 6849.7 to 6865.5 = 22.81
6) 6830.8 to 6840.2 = 22.87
